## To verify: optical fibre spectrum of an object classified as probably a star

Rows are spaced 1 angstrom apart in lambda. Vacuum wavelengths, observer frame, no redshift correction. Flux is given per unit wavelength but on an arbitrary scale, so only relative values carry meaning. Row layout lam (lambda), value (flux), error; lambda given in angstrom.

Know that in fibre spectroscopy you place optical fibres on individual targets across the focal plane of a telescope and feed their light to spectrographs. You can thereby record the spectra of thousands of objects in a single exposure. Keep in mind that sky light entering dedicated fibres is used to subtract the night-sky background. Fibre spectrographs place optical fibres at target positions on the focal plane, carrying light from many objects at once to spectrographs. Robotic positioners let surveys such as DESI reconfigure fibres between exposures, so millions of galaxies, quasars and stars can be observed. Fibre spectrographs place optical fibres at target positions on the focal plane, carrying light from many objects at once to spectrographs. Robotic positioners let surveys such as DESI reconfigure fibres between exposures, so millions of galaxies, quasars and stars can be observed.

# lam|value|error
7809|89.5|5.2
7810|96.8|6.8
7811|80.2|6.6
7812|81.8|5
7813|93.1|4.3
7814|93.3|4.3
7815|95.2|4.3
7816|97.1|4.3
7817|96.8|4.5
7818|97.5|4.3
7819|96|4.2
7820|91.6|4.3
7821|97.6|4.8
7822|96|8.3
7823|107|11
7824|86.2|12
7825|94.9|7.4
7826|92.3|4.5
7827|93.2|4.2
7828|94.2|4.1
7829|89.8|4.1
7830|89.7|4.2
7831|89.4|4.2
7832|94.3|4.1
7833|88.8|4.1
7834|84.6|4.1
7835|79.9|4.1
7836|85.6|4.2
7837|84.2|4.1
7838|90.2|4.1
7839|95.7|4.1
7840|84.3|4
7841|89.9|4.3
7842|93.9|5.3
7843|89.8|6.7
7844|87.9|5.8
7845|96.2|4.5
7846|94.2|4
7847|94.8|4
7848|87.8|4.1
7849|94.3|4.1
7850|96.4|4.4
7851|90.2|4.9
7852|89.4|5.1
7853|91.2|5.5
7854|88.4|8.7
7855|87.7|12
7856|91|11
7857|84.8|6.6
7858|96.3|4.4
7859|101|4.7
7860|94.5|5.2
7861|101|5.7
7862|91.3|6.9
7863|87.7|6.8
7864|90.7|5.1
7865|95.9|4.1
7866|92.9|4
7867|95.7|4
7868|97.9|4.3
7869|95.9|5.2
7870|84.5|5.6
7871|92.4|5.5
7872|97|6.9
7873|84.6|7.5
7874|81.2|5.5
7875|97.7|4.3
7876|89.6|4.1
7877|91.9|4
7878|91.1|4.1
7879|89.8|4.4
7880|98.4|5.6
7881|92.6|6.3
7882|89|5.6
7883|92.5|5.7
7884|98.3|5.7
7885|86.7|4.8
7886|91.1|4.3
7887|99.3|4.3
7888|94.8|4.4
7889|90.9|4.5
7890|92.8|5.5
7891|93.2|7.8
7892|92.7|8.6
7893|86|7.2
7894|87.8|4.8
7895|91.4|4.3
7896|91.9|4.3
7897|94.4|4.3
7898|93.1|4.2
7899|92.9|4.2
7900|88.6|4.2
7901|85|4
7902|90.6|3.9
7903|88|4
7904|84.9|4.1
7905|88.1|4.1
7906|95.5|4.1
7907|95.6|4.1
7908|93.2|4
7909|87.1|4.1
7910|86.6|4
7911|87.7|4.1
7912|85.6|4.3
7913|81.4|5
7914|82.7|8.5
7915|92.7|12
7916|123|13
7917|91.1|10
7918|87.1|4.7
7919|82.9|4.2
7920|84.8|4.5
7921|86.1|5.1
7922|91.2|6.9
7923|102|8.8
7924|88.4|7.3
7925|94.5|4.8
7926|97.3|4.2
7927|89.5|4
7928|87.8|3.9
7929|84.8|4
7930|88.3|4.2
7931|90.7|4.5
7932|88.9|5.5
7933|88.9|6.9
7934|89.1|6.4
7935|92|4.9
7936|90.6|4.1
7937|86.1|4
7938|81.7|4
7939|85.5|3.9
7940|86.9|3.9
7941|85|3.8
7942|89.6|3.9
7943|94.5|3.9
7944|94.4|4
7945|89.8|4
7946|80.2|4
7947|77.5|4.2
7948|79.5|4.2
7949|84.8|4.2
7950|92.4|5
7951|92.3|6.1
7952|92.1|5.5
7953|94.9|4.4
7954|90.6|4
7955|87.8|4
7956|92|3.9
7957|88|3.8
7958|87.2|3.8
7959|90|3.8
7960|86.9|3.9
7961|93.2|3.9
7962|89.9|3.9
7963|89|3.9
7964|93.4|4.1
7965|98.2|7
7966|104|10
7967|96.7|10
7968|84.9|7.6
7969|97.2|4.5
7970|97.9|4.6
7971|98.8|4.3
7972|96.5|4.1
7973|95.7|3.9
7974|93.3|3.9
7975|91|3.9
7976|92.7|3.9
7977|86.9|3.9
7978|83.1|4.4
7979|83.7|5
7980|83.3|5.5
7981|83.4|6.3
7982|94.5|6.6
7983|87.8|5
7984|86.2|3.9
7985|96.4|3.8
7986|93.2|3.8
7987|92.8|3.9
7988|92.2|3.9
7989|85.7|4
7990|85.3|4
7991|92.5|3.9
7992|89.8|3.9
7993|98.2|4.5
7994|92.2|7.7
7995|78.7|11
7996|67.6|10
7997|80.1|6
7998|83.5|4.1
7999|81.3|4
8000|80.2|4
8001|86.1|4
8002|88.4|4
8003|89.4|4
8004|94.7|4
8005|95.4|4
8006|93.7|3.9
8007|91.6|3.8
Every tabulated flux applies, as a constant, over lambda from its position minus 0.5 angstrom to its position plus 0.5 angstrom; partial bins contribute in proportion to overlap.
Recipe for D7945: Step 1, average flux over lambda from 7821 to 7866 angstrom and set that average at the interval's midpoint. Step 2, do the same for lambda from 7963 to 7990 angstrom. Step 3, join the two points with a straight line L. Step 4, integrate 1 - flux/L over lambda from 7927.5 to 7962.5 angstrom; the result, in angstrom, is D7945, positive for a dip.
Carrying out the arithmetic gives 1.3 angstrom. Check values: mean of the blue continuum 91.6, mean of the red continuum 91.7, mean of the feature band 88.4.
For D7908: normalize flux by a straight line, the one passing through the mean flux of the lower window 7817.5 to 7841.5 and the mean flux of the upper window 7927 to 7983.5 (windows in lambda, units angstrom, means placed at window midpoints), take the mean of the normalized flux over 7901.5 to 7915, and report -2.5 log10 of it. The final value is 0.02 mag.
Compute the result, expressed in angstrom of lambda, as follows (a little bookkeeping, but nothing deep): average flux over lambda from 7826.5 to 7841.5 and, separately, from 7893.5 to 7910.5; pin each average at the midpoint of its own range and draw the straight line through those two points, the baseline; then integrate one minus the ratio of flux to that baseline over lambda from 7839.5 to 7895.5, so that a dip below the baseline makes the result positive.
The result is -1.5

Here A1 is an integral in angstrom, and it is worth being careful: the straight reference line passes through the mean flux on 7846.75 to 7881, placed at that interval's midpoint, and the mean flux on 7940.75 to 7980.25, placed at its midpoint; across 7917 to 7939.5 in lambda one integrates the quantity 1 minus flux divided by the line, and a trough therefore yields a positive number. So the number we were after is 0.5 angstrom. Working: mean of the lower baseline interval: 92.2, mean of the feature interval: 89.1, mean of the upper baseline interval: 90.6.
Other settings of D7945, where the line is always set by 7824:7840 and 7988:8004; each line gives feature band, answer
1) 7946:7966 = -0.7 angstrom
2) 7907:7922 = -0.4 angstrom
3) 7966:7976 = -1.0 angstrom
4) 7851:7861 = -0.3 angstrom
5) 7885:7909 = -0.9 angstrom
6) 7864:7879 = -0.6 angstrom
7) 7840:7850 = -0.3 angstrom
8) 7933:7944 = -0.2 angstrom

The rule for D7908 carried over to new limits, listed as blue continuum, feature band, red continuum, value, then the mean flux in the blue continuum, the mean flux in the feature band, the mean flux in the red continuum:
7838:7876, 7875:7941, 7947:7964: 0.00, 92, 90.5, 89.2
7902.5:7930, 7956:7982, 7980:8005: -0.04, 90.3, 91.5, 87.6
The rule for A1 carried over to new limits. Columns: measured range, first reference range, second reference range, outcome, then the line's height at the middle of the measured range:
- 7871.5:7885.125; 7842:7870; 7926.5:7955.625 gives 0.0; 91.5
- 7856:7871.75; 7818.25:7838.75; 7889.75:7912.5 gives -0.5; 90.8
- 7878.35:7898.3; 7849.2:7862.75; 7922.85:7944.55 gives -0.2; 91.3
